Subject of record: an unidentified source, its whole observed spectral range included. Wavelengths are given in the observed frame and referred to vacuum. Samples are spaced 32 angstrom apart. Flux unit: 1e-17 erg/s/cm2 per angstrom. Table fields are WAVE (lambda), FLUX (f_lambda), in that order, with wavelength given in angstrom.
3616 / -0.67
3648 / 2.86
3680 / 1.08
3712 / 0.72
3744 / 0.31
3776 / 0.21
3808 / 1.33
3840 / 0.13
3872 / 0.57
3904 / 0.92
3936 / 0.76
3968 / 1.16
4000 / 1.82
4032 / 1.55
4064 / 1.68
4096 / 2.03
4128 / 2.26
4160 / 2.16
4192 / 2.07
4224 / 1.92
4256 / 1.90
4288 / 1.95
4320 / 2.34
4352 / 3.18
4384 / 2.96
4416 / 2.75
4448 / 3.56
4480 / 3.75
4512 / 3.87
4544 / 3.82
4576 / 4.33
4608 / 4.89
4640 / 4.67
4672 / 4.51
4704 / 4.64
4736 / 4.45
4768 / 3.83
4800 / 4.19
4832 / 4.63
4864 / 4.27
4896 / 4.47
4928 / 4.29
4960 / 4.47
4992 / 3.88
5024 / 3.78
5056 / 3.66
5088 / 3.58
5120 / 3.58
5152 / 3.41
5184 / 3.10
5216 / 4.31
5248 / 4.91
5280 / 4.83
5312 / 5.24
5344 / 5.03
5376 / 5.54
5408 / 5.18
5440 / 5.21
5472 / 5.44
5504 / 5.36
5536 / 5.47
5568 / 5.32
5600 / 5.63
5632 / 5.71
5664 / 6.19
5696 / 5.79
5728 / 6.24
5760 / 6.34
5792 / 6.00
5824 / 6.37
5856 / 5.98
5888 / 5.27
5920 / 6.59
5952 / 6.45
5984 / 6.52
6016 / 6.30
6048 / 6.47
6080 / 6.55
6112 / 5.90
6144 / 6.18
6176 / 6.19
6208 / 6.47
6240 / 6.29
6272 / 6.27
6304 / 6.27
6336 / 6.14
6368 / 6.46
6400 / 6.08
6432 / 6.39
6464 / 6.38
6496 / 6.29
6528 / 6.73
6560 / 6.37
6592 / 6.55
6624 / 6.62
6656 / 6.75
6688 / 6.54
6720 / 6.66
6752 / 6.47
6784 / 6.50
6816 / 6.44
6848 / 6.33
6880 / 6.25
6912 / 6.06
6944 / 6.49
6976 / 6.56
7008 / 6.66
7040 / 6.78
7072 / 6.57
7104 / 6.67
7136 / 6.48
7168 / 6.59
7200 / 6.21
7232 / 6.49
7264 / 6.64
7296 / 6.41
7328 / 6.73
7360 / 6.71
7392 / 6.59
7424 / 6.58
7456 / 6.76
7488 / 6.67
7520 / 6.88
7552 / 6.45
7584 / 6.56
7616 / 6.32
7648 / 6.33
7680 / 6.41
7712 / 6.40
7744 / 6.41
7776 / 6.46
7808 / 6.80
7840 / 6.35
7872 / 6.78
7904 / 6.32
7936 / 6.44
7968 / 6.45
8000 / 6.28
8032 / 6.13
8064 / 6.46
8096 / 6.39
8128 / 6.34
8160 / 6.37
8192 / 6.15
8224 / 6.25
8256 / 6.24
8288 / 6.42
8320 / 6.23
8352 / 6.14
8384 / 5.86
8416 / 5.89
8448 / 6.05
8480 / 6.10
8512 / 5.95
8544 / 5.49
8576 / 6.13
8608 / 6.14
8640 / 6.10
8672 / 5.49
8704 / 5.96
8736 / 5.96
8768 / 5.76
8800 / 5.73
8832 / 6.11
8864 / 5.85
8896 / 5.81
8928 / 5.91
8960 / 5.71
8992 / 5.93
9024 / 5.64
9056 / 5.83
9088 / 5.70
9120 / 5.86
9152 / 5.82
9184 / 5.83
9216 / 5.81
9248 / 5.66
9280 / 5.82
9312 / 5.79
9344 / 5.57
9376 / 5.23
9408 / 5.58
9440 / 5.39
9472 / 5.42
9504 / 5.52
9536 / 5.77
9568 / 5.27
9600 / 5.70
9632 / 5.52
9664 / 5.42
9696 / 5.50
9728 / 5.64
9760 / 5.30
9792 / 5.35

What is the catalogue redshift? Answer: 0.00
